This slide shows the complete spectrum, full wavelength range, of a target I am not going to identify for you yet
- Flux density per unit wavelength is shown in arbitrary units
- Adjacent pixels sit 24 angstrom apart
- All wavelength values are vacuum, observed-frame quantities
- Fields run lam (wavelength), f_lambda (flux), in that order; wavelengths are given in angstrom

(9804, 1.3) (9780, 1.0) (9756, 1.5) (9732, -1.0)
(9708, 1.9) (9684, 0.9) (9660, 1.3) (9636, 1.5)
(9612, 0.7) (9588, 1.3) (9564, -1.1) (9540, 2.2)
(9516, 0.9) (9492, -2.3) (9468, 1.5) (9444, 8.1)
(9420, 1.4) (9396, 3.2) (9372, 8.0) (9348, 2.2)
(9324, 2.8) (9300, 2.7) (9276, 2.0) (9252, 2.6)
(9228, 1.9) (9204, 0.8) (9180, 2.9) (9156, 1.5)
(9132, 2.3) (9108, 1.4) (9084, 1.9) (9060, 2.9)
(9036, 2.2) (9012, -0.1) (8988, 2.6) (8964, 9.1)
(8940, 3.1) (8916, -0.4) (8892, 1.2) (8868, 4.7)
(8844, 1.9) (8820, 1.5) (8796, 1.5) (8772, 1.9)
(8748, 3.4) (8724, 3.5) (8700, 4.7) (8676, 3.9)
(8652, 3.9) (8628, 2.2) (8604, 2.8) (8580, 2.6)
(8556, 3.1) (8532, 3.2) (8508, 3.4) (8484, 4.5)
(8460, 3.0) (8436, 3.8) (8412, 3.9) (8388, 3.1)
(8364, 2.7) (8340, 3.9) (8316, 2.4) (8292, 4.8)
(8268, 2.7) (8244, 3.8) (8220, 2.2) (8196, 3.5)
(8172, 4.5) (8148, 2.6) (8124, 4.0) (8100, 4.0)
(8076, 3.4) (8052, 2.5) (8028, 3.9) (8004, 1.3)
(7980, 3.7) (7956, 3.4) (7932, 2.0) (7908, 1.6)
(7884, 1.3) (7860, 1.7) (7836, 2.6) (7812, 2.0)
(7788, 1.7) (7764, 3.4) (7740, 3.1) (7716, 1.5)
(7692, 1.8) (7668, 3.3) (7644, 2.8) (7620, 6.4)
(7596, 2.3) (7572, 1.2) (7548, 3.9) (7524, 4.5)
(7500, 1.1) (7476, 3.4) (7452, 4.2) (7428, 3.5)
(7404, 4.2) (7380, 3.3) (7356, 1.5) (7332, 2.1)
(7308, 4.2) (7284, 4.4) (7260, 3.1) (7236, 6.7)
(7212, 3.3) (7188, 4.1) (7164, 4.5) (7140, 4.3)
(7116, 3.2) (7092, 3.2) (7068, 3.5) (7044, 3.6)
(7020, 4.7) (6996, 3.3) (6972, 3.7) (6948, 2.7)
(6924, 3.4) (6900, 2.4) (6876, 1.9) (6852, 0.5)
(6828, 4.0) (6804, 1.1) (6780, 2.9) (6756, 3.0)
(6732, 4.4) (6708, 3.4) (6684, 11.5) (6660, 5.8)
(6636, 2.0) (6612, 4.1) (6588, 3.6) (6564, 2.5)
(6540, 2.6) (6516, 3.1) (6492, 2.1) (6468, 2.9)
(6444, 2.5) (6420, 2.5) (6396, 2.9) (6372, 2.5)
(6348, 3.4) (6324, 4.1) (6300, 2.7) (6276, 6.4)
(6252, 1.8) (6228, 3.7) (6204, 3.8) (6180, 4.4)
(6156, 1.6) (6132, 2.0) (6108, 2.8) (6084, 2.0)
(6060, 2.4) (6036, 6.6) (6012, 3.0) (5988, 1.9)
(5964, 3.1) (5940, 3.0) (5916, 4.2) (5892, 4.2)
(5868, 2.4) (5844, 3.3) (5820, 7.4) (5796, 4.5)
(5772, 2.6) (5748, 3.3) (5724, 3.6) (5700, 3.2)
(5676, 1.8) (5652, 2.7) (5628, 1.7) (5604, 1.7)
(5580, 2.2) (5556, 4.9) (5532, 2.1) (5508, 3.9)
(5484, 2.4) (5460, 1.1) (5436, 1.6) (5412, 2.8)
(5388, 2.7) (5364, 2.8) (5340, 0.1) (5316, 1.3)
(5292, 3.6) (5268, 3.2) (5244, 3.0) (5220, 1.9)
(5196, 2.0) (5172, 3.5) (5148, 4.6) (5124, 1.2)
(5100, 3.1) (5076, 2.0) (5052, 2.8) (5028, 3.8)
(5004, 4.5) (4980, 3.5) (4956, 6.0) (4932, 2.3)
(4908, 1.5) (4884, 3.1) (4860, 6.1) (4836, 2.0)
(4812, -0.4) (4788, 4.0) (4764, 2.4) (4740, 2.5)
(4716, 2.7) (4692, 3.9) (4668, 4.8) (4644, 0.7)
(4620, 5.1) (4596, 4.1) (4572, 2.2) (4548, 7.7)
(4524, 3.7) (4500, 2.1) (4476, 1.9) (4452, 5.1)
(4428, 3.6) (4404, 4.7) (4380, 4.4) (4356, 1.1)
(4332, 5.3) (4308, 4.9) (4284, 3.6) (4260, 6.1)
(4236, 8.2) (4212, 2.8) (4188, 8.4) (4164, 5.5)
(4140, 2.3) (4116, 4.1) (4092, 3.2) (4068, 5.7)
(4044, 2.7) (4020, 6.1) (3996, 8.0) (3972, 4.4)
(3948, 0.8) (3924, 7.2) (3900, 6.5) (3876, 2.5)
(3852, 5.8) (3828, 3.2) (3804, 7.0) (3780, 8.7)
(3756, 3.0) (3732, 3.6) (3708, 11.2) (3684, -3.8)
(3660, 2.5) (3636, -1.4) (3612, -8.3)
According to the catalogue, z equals 0.79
